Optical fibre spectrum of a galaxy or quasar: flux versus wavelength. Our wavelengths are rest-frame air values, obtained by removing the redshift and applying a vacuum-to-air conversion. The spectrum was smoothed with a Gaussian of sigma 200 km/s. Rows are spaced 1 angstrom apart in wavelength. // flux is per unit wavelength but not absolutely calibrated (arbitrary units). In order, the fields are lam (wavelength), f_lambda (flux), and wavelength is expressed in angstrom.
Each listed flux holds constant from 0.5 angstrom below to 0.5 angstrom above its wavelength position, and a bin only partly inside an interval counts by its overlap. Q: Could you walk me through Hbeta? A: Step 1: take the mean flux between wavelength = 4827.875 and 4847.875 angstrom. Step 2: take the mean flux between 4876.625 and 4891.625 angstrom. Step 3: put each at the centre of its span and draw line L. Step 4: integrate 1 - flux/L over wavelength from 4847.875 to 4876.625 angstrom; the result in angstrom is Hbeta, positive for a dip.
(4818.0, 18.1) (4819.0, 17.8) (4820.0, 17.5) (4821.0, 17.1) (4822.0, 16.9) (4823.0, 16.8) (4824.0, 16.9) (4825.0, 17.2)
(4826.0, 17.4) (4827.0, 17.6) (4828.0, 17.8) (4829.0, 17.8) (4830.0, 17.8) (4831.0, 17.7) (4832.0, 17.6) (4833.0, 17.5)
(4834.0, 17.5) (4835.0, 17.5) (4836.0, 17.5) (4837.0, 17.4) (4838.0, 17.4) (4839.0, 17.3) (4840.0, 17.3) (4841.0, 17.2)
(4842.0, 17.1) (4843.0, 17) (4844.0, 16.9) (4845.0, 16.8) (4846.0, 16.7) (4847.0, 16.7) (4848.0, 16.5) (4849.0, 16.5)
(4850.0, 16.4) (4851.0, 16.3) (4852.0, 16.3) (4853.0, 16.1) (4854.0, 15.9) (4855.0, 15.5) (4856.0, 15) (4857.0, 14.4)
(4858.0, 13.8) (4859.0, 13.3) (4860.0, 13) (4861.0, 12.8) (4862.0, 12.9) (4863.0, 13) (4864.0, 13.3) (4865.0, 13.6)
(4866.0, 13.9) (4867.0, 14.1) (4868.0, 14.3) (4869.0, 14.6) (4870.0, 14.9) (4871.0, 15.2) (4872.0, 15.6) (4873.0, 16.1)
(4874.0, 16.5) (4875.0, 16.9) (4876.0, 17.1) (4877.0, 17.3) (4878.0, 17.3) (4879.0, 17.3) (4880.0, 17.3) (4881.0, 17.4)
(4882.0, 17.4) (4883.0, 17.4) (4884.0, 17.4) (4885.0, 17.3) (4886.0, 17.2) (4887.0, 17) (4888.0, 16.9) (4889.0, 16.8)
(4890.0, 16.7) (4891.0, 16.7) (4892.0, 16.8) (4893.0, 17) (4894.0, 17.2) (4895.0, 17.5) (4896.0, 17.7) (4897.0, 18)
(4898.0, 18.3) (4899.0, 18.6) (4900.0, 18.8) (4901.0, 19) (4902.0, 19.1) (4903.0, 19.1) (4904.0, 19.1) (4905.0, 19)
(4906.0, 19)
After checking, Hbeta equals 3.8 angstrom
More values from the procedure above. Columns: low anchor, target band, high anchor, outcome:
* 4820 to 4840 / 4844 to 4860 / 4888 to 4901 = 1.6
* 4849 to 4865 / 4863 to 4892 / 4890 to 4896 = -0.3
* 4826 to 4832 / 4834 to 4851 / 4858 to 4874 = -0.6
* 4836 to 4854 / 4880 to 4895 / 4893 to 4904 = 0.7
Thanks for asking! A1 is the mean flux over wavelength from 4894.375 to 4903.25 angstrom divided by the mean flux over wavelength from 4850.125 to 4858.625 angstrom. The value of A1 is 1.19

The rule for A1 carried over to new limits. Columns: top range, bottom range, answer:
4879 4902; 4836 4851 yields 1.03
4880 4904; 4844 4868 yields 1.18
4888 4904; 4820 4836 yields 1.02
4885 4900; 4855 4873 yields 1.23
